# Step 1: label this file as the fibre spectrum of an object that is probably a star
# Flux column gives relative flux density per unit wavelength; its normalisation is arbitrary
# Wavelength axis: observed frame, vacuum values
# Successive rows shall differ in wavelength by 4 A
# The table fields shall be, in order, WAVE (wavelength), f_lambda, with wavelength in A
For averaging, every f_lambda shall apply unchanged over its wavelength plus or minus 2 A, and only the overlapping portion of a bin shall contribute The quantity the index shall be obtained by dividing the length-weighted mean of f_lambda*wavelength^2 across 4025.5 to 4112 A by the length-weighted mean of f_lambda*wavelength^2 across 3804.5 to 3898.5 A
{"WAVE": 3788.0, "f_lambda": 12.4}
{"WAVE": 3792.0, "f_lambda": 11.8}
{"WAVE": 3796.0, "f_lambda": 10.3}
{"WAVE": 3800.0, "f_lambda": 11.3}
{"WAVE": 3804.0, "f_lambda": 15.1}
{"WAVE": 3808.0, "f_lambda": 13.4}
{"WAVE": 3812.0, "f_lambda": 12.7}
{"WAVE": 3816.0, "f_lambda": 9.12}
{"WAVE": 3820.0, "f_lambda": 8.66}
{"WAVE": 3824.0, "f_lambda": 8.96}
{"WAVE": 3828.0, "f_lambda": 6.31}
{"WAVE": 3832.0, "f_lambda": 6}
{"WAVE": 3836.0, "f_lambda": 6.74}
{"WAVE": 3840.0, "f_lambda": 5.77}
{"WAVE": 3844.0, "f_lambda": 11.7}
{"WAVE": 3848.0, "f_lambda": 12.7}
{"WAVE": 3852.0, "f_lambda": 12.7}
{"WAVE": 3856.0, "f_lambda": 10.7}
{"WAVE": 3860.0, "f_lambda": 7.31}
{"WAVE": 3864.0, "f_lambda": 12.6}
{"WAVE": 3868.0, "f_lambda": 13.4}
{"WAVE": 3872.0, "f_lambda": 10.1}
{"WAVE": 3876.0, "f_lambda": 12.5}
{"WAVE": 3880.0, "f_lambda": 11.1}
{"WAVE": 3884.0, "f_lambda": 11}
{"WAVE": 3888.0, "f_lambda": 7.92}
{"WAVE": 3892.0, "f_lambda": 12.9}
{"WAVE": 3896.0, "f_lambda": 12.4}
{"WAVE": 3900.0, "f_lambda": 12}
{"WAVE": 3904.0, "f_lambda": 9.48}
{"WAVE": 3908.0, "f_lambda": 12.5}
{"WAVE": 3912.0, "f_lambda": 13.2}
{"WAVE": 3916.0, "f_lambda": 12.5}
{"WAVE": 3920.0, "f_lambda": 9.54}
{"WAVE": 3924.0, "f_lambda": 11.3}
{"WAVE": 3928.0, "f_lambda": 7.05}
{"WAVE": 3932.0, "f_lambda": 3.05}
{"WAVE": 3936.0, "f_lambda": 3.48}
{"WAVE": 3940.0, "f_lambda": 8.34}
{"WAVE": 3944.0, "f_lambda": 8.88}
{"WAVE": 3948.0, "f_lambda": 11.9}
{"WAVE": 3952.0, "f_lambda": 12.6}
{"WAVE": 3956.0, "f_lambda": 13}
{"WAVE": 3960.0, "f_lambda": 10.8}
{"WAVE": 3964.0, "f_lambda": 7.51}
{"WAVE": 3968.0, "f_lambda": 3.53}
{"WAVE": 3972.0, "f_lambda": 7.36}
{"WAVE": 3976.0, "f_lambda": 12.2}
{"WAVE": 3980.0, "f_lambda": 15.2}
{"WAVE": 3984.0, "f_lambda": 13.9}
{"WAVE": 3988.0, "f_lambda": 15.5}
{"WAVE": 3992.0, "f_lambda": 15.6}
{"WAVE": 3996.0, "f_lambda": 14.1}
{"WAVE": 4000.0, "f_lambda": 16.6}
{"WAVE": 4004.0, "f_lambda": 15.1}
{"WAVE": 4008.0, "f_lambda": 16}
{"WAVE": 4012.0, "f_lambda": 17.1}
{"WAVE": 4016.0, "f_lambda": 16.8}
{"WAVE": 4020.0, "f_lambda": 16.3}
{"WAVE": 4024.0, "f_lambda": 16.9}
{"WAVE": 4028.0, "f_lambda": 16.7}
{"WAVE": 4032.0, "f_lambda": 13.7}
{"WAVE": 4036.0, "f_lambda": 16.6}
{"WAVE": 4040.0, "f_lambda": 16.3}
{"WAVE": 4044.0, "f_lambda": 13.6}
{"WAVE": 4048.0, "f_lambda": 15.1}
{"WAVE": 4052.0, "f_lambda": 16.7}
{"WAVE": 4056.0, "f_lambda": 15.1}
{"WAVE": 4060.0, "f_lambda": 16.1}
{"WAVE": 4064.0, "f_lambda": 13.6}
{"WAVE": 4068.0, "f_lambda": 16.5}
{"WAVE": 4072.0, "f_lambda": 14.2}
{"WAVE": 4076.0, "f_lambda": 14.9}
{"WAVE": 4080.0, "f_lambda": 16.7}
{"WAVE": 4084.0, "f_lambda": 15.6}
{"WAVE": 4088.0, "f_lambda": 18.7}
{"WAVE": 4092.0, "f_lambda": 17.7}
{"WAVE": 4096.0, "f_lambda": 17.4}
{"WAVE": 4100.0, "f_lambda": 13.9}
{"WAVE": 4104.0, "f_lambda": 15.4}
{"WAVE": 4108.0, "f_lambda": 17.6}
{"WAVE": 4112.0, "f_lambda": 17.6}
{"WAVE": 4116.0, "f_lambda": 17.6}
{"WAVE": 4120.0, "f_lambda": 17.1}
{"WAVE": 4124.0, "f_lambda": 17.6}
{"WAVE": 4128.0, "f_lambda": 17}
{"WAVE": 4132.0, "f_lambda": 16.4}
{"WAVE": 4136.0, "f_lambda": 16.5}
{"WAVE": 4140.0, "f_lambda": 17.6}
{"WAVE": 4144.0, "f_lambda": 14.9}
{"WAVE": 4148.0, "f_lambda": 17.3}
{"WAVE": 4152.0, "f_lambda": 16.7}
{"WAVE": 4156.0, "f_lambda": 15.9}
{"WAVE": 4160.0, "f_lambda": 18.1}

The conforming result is 1.7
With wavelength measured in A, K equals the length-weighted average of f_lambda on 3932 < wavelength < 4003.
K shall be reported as 11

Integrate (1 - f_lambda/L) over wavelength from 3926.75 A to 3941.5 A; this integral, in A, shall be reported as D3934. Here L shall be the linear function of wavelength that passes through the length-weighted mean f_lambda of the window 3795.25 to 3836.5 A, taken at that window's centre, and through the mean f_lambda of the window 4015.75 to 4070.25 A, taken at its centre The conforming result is 8.7 A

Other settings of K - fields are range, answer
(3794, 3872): 10.3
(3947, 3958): 12.6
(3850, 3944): 10.3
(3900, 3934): 9.96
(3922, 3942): 6.64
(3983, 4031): 15.9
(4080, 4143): 16.9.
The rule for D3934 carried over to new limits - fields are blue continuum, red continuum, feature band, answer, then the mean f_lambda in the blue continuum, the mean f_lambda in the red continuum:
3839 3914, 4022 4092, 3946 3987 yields 7.8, 11.2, 15.8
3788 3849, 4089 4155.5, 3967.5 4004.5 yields 1.7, 10.1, 16.8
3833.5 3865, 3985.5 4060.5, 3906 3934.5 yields 5.7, 9.88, 15.8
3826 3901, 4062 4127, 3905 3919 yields -0.9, 10.3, 16.4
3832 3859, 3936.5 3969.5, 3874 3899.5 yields -4.8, 9.65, 9.38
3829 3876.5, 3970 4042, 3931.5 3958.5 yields 8.3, 10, 15.1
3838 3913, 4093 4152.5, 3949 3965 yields 2.1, 11.1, 16.7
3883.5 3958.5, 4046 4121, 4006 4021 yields -3.3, 10.1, 16.2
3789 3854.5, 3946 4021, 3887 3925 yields 1.0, 10.2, 13.2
